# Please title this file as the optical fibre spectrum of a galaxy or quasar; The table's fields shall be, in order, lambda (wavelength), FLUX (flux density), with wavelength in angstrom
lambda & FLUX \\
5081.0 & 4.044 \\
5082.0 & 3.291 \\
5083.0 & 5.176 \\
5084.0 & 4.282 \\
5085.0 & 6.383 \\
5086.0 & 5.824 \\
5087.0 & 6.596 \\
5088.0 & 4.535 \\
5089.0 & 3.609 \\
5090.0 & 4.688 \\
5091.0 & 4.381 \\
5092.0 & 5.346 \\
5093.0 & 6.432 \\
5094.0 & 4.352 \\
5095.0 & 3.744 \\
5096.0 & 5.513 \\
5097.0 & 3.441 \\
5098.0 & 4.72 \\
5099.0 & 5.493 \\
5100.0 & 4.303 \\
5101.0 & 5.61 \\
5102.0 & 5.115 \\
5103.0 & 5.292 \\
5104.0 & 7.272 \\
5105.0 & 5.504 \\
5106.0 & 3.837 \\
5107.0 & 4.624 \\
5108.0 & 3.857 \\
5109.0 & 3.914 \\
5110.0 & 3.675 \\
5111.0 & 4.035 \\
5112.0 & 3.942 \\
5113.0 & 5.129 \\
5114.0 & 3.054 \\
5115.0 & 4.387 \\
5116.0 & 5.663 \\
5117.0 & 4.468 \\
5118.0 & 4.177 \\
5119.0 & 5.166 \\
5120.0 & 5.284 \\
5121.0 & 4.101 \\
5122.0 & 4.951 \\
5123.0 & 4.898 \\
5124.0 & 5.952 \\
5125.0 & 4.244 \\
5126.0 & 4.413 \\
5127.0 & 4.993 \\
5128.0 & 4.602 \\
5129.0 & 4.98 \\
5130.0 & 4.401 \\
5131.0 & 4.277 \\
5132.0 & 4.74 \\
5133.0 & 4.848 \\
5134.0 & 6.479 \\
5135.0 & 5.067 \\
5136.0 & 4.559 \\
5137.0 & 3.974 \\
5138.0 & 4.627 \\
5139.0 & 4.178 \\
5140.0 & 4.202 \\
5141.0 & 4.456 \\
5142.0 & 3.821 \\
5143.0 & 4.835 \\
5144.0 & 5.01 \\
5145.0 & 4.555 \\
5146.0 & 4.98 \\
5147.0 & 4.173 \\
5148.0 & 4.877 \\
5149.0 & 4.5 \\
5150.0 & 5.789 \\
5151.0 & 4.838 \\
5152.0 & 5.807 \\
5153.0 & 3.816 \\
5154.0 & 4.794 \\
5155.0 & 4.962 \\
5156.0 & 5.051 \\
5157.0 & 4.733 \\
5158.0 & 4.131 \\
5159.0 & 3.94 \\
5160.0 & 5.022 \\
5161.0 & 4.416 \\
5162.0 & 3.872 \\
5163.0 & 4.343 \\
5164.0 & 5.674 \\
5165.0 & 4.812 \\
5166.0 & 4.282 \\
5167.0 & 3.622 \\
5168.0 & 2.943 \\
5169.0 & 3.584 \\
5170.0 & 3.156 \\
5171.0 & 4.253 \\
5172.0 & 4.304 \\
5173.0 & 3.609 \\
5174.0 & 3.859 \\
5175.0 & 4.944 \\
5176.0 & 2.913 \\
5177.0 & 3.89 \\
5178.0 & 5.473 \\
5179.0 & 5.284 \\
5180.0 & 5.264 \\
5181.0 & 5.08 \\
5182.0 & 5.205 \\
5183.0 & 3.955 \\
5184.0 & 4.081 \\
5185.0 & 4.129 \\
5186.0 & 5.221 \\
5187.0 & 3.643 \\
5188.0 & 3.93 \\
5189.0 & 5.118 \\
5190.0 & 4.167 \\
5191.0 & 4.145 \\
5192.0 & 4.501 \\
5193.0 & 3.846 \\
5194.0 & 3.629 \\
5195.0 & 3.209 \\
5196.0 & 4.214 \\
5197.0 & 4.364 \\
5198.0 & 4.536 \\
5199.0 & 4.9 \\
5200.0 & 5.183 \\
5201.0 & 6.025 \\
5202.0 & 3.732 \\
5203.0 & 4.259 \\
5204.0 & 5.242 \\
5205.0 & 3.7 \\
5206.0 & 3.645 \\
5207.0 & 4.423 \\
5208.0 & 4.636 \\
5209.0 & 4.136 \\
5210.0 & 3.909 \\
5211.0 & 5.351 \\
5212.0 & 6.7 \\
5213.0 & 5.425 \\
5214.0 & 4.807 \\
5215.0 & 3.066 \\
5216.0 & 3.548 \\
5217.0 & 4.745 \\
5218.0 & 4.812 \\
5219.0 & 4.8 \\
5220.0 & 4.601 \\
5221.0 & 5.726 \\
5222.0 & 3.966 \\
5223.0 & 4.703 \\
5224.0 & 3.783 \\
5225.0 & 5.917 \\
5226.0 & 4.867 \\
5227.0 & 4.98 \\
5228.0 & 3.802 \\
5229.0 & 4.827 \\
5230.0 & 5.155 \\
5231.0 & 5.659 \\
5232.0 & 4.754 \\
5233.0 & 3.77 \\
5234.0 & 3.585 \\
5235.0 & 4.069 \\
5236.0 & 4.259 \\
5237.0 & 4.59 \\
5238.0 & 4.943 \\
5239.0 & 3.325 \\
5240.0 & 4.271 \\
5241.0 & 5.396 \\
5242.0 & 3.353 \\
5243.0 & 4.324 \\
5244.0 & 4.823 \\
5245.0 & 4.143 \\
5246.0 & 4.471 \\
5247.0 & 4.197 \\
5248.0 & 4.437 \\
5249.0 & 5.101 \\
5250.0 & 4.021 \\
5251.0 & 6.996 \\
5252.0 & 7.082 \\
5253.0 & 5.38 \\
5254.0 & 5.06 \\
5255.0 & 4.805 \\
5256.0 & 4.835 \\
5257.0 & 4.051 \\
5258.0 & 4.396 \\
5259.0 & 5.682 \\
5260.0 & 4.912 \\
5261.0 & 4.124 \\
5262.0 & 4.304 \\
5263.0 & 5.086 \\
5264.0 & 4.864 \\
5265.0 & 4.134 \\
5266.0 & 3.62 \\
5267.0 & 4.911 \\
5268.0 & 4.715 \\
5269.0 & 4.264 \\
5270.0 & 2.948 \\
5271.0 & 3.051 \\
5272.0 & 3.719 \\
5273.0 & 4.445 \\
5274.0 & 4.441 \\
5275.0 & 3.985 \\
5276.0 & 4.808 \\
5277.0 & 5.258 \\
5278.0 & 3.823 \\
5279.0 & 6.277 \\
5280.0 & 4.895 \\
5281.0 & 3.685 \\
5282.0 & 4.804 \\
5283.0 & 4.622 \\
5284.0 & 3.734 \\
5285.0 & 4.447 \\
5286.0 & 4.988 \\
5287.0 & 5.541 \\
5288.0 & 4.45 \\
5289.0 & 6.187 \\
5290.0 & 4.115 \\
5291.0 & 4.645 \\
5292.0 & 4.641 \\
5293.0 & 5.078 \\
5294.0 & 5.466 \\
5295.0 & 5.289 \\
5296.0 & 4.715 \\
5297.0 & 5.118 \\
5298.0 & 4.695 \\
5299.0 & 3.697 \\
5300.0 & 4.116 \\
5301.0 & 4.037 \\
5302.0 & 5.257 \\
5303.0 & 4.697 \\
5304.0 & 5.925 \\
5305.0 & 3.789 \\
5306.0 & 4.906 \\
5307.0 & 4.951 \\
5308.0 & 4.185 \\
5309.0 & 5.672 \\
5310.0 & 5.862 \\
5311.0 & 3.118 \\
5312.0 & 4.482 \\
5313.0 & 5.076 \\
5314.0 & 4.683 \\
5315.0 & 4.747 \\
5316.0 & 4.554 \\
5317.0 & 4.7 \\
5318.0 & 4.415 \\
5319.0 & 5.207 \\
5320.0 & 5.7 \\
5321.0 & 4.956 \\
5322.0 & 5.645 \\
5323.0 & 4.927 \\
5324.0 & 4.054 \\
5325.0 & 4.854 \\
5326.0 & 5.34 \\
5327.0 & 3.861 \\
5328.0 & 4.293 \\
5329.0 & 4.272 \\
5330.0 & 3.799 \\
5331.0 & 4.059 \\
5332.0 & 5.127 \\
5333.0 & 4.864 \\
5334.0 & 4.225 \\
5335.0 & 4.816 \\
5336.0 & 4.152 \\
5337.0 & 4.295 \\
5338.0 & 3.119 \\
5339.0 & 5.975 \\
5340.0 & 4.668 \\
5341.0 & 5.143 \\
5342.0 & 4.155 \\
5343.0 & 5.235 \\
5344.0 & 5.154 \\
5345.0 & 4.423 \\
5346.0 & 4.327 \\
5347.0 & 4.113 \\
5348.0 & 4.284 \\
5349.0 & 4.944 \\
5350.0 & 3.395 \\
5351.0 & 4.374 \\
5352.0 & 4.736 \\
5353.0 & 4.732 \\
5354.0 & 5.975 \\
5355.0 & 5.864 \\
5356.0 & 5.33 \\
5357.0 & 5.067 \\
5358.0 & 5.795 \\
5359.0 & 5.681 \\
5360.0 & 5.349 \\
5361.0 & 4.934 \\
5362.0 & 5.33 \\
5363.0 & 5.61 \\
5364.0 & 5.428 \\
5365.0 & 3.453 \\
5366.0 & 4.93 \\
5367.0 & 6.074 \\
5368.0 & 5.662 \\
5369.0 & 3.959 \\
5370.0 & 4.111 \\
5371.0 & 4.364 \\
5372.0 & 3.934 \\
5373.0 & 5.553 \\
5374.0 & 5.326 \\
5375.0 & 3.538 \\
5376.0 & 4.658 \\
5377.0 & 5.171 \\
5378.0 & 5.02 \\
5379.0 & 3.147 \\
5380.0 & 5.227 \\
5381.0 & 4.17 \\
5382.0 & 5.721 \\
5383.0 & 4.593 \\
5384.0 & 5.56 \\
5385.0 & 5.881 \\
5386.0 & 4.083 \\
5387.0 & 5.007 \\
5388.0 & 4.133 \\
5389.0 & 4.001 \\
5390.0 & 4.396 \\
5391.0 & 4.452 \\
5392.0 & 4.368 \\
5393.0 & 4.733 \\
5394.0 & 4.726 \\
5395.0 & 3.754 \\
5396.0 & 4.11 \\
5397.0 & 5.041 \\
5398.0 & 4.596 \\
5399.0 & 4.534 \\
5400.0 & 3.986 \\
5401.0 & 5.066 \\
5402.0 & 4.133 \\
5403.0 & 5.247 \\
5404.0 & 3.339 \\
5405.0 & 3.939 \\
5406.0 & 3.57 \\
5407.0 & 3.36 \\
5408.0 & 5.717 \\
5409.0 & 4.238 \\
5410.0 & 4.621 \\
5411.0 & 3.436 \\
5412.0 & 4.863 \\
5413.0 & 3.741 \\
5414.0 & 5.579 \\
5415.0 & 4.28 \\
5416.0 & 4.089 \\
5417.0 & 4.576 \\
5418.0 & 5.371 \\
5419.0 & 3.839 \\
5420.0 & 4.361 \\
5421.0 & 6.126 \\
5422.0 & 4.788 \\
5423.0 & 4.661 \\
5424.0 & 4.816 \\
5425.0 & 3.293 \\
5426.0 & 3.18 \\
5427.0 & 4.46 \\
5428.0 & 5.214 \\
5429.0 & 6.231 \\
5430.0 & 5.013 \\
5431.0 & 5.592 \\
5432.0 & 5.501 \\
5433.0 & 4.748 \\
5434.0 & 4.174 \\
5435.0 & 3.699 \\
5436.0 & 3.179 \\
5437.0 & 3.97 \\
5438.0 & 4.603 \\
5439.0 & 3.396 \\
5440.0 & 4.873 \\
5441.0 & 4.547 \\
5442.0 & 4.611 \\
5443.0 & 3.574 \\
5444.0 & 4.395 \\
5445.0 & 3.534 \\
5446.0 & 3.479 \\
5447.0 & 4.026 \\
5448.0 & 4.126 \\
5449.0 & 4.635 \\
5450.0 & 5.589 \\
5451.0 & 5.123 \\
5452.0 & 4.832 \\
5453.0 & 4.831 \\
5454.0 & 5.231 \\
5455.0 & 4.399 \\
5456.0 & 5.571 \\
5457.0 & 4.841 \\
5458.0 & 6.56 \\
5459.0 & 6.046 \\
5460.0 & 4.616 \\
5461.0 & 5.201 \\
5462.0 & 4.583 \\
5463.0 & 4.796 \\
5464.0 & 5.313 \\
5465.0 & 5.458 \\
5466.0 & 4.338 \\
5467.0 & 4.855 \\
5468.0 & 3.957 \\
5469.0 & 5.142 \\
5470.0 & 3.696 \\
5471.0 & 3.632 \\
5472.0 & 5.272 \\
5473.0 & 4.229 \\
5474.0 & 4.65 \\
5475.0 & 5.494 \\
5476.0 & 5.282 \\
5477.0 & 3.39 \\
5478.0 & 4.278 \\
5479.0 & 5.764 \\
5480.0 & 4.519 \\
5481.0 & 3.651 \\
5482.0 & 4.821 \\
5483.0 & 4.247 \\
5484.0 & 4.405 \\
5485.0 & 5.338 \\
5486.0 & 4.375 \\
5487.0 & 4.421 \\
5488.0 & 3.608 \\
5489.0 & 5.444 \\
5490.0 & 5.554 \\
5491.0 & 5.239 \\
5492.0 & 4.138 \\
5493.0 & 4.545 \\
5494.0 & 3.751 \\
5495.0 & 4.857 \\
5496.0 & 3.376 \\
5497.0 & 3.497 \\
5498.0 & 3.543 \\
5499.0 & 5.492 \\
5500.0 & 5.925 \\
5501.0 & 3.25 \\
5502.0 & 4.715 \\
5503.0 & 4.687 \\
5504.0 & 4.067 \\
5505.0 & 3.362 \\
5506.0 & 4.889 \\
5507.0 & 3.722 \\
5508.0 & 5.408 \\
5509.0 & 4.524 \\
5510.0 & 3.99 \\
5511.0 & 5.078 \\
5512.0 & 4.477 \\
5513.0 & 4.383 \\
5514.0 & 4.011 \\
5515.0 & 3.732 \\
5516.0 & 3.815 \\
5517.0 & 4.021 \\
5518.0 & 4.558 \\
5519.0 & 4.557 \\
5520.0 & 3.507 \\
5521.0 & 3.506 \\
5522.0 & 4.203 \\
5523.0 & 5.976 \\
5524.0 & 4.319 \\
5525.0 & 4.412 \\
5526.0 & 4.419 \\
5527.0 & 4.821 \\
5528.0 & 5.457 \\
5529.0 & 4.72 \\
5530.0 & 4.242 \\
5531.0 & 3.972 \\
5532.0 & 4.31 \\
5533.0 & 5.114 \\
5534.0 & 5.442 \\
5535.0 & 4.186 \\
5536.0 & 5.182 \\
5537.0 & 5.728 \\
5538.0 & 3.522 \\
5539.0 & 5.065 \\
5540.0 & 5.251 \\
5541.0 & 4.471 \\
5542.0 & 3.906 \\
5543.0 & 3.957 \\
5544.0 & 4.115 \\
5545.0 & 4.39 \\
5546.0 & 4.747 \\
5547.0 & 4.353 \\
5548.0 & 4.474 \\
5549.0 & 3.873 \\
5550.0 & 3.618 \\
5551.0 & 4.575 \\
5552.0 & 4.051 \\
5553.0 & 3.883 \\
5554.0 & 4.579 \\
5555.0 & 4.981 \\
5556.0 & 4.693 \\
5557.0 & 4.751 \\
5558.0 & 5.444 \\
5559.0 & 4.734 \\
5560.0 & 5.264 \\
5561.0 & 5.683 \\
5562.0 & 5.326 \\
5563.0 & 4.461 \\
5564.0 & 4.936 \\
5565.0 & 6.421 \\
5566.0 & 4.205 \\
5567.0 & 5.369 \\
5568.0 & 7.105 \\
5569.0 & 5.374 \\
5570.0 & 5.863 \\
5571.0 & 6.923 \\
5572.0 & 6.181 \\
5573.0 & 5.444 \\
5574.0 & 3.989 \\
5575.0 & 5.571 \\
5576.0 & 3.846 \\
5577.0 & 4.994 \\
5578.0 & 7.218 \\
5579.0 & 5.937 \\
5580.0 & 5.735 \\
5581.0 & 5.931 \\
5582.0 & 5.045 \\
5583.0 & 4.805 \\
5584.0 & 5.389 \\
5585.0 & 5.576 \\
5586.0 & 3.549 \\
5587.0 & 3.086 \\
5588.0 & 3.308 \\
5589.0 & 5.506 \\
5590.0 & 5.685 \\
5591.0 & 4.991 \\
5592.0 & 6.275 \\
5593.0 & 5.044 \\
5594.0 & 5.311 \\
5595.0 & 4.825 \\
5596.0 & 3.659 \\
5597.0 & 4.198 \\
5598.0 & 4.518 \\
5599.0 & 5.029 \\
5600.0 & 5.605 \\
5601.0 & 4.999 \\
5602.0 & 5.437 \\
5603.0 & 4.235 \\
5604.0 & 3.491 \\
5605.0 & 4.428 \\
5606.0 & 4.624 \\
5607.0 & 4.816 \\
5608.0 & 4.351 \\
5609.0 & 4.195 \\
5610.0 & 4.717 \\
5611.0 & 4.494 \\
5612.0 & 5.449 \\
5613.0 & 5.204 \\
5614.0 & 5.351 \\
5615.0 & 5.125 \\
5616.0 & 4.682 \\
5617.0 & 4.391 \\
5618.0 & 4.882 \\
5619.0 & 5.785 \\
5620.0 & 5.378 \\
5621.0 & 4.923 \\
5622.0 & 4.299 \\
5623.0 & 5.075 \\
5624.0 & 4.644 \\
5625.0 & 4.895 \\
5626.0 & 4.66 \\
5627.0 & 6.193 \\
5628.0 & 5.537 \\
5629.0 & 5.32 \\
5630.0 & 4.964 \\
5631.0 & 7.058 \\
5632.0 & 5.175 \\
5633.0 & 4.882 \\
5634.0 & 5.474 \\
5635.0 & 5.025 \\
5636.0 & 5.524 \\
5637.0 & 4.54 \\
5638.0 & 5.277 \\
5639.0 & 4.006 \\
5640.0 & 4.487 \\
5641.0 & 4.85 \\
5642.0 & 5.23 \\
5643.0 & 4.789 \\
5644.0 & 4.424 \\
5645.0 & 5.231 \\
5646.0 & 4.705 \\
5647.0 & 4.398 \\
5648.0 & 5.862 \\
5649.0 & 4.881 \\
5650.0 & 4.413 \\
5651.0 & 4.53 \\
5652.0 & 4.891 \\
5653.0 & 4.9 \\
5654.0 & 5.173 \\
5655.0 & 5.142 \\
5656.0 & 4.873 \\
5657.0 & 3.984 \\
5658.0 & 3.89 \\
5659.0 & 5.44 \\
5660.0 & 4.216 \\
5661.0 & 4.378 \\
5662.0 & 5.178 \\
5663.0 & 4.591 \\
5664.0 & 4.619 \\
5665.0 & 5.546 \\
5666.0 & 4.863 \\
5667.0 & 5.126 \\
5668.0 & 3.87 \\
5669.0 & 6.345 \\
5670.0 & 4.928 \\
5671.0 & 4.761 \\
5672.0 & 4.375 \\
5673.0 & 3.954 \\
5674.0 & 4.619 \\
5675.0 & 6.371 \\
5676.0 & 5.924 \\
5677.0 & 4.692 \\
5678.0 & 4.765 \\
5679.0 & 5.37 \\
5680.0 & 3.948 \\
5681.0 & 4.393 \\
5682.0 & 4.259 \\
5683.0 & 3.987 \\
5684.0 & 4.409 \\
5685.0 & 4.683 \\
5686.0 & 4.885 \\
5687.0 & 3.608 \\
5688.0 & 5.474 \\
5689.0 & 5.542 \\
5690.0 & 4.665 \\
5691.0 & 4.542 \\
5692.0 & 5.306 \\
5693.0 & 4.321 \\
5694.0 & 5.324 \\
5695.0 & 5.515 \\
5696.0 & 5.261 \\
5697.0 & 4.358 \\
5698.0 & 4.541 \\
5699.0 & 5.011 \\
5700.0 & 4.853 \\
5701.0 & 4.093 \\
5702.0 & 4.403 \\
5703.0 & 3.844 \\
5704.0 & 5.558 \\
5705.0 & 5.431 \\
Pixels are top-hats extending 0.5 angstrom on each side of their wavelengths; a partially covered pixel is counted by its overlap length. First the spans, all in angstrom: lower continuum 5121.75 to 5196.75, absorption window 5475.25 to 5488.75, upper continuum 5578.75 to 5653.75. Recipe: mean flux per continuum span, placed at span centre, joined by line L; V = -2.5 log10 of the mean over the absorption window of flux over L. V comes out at 0.07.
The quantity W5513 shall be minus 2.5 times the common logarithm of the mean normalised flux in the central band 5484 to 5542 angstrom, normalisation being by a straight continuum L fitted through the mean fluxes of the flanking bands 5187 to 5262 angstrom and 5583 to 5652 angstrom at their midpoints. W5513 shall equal 0.08 mag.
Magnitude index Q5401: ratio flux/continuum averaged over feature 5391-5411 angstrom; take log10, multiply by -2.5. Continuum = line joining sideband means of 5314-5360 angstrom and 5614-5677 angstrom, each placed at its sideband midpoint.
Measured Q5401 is 0.105 mag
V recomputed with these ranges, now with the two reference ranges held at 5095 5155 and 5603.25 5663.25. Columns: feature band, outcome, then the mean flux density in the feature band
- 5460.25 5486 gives 0.04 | 4.65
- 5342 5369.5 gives -0.04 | 4.95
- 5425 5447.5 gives 0.11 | 4.34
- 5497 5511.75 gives 0.09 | 4.44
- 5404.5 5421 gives 0.10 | 4.4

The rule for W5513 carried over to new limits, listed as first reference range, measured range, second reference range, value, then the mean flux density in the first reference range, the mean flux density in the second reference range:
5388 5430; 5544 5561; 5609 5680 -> 0.05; 4.46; 4.95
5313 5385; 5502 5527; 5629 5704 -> 0.11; 4.78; 4.84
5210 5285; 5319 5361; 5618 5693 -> -0.02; 4.6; 4.9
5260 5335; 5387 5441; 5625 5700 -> 0.06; 4.62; 4.89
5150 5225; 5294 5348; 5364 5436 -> -0.03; 4.46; 4.57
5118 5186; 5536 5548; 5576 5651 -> 0.09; 4.57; 4.96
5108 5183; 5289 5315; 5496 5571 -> -0.04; 4.54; 4.61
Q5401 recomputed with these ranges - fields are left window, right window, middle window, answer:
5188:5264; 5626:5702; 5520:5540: 0.034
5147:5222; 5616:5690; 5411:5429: 0.029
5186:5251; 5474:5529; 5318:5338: -0.030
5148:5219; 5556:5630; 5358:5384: -0.032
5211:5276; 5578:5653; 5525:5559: 0.075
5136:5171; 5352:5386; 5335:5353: 0.095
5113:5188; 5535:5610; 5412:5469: 0.029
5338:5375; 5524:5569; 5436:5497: 0.047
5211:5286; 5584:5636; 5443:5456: 0.060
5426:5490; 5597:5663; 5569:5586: -0.137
